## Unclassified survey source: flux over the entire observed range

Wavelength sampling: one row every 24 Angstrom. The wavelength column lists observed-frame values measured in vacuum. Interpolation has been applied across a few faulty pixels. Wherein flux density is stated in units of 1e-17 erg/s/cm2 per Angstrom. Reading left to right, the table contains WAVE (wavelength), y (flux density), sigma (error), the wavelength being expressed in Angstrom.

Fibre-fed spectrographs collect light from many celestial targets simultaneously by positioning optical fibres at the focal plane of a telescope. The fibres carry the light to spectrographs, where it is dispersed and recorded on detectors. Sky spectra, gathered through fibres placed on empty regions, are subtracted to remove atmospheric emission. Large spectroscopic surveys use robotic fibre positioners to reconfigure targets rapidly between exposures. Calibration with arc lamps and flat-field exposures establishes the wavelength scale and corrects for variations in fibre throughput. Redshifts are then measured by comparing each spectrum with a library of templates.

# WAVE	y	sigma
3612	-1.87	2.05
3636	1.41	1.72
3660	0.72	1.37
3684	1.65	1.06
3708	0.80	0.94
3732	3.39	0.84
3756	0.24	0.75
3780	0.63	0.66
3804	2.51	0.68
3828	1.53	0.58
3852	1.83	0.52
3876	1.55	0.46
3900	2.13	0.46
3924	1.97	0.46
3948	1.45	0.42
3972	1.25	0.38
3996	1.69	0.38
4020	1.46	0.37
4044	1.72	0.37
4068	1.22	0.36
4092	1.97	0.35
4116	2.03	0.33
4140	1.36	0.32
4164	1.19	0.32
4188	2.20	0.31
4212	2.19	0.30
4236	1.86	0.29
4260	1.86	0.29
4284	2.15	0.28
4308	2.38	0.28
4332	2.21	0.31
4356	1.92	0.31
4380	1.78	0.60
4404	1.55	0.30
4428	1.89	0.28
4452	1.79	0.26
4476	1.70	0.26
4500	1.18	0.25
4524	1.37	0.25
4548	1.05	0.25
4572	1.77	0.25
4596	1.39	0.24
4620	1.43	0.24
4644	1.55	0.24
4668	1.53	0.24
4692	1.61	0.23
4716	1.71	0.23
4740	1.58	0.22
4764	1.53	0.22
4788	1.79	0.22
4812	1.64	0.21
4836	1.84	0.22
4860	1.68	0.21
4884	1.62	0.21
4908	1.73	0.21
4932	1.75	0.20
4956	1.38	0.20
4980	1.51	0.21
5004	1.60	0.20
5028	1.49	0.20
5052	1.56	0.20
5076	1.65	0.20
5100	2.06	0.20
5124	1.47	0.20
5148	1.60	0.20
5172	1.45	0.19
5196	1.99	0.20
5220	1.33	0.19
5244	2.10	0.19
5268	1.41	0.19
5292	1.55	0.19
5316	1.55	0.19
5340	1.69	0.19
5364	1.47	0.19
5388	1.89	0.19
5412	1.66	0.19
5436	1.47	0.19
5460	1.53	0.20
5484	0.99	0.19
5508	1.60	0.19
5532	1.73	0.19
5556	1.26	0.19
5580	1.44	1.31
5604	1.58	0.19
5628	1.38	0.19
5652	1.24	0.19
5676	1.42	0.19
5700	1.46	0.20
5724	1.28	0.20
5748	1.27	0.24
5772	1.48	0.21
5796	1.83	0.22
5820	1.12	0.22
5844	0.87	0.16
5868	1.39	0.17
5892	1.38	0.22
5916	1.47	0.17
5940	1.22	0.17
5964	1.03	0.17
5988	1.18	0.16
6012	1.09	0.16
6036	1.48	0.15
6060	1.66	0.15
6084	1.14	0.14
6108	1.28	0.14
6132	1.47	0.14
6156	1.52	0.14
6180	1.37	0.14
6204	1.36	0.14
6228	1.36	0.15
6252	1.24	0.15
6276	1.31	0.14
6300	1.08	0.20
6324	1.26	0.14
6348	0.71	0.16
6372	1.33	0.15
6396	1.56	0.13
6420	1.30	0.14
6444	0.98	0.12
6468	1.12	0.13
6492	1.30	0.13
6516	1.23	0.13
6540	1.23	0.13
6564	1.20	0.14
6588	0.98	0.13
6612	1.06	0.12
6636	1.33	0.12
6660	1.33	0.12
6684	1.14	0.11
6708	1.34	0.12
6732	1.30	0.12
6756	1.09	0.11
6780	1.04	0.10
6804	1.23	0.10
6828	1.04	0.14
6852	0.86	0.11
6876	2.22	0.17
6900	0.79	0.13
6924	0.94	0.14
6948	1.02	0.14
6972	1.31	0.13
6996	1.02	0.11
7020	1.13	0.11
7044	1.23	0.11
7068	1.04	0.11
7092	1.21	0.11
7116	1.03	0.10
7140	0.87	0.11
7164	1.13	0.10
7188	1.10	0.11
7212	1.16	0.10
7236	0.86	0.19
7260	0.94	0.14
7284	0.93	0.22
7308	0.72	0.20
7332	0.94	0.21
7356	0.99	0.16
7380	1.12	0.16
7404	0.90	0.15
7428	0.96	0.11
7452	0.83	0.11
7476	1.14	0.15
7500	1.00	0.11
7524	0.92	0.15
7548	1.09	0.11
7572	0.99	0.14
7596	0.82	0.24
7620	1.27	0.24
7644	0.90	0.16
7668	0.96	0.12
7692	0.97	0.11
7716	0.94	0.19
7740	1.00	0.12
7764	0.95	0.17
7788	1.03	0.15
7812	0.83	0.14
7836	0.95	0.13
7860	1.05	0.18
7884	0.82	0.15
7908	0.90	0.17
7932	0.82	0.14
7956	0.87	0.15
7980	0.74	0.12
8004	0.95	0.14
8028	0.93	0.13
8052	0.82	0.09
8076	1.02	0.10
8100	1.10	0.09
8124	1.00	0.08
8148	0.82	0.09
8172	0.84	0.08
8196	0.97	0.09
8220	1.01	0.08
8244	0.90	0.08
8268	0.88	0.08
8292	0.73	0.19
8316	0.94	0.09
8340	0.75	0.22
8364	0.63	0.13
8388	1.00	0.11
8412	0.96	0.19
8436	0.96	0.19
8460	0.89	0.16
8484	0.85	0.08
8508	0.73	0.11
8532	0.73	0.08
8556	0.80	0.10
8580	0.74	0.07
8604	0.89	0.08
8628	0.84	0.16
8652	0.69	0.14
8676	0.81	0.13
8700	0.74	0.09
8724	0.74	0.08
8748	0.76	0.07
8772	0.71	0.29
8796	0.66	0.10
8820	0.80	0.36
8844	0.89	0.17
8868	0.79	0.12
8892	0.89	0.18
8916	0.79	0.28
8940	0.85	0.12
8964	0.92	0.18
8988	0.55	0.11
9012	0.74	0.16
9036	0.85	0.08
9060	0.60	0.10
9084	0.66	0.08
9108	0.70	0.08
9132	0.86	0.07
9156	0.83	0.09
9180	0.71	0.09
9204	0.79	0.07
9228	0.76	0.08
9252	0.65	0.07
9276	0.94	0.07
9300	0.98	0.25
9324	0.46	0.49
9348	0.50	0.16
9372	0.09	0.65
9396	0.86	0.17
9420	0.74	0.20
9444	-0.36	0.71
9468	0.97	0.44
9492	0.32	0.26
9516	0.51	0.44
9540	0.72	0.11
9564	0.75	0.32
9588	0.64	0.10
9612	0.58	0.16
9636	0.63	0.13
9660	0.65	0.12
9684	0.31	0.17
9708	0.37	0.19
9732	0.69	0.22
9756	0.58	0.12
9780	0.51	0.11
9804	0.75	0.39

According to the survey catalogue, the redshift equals 0.05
